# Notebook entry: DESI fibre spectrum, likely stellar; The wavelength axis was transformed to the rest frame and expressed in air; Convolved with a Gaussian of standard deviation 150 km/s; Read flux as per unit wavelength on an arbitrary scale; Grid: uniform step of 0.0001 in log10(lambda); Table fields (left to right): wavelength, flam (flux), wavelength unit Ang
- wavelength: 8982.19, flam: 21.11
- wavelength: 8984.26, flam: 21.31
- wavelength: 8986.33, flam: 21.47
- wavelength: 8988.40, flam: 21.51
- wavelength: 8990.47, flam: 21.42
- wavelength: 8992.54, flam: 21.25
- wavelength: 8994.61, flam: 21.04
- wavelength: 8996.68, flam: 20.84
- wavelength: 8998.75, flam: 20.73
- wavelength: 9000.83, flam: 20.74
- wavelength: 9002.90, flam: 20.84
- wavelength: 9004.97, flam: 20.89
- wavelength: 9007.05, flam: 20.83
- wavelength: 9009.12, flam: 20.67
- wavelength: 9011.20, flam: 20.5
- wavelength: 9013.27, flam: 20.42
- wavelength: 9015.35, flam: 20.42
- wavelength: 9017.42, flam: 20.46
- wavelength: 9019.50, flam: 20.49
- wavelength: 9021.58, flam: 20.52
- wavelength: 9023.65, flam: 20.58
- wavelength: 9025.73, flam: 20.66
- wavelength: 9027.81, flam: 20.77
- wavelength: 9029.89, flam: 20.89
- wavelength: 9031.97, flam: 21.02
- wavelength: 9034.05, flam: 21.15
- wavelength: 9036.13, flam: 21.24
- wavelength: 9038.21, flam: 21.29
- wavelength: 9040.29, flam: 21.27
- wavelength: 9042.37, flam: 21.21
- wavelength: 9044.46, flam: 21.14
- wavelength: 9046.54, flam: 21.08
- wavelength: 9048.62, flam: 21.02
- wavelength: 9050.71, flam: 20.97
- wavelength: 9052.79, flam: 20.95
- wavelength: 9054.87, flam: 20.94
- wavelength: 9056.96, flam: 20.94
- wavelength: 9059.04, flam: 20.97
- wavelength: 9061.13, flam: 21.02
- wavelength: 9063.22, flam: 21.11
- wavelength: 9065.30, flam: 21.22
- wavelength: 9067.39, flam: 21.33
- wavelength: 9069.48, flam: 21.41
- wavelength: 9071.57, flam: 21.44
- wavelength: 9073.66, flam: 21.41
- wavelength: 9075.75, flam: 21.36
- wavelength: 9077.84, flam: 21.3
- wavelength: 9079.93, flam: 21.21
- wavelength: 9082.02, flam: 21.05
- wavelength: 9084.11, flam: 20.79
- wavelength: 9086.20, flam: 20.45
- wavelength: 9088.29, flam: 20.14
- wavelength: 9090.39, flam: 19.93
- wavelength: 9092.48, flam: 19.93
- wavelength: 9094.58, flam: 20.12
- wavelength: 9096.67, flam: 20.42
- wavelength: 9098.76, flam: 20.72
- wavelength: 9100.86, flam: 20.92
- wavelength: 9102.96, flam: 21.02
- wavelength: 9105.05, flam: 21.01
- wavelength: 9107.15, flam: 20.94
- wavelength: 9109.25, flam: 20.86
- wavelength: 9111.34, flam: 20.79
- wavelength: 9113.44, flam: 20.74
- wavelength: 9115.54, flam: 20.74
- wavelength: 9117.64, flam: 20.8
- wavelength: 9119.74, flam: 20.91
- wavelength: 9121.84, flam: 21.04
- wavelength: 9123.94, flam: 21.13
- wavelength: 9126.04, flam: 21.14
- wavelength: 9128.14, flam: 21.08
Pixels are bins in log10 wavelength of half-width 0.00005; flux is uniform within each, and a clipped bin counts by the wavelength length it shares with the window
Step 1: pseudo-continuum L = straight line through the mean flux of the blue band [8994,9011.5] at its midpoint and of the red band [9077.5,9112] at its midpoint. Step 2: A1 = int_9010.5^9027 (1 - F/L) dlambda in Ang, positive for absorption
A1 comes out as 0.2 Ang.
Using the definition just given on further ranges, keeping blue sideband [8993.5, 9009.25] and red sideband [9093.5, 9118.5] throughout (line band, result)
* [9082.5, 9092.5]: 0.21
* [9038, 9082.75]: -0.81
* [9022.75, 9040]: -0.13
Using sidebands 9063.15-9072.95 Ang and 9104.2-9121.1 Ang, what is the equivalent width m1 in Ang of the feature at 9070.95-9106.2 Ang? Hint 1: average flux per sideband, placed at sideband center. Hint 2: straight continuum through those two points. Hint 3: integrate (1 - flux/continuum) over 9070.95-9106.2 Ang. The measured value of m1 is 0.6 Ang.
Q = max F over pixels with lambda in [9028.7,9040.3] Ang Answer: 21.29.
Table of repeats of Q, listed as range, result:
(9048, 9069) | 21.33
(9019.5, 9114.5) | 21.44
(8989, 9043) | 21.42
